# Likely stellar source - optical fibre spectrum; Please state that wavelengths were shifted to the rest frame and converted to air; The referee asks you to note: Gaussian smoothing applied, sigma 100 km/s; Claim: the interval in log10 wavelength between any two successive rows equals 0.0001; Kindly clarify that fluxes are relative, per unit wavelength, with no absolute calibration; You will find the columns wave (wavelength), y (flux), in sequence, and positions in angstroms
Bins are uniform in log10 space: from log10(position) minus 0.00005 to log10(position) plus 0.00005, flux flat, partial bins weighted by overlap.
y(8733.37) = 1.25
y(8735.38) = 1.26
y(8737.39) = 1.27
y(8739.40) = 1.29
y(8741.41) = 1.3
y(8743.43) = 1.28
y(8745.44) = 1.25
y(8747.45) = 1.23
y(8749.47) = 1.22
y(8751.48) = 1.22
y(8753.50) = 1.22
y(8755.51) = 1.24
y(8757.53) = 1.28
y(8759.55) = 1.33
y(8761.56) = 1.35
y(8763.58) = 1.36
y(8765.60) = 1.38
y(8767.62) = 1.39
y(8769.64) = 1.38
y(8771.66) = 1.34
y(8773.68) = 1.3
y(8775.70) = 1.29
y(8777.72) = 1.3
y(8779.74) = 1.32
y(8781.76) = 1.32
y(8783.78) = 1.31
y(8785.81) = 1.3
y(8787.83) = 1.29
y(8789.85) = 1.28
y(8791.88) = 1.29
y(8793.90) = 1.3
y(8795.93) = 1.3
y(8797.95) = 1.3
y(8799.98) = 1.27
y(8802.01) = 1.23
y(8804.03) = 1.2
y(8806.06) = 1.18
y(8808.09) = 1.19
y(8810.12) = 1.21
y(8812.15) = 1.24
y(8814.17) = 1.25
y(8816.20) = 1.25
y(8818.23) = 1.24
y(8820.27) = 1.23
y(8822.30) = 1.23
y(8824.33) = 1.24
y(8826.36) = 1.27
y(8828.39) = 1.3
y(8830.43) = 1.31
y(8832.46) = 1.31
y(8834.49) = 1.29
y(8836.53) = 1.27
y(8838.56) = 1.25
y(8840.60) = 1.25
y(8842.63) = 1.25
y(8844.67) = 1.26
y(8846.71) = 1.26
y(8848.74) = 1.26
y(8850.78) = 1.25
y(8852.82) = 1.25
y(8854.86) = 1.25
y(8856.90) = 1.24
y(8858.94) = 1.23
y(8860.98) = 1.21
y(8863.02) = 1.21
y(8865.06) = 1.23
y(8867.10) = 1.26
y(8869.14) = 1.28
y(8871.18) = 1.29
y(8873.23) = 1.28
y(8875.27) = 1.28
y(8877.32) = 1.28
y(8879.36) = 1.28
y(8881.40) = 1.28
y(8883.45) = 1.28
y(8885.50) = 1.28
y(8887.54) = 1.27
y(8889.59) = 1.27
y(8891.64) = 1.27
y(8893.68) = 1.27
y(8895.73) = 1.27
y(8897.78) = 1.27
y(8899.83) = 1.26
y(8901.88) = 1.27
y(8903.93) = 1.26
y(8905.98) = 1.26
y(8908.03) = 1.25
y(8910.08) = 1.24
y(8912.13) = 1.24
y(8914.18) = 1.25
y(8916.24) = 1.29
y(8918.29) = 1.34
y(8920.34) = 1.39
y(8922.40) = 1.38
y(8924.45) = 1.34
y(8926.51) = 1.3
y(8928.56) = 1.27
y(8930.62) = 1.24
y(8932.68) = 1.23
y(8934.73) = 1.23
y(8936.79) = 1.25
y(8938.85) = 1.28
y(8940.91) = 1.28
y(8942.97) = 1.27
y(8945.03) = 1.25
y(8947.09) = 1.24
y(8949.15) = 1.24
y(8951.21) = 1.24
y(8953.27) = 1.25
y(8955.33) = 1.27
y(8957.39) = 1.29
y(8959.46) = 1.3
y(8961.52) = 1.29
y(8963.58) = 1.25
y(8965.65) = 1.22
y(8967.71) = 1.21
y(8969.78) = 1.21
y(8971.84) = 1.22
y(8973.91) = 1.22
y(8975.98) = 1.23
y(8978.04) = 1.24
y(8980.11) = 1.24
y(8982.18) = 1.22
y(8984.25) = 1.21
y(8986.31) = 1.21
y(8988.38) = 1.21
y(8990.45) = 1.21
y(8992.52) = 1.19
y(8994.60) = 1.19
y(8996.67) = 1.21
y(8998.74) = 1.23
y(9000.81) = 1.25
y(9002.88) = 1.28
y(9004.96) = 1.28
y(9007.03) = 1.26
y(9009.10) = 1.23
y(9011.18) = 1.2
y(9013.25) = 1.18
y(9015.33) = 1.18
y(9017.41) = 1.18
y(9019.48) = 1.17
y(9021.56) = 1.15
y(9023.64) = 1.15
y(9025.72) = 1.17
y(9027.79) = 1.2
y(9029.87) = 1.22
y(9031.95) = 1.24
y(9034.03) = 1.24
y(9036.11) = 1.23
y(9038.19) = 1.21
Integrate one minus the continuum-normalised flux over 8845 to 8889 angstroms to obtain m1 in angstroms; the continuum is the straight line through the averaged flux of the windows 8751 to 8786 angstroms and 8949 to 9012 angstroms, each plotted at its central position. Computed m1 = 0.6 angstroms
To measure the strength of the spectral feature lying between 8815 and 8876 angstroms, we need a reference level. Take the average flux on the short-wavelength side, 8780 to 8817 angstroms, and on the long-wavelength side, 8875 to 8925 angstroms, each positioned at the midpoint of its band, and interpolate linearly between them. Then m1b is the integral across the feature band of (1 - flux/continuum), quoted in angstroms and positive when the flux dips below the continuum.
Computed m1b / 0.69 angstroms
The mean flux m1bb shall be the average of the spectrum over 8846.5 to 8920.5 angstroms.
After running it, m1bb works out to 1.27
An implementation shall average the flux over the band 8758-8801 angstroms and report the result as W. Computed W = 1.32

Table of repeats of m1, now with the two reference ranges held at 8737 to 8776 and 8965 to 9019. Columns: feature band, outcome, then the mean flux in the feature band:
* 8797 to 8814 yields 0.69 angstroms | 1.23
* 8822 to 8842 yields -0.02 angstroms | 1.27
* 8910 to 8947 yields -1.24 angstroms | 1.28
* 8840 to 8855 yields 0.15 angstroms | 1.25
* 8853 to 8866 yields 0.34 angstroms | 1.23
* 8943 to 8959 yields -0.31 angstroms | 1.26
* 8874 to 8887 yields -0.25 angstroms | 1.28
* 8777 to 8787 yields -0.17 angstroms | 1.31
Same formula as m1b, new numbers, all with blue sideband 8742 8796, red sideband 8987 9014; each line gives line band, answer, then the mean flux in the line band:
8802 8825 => 1.09 angstroms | 1.22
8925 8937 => -0.10 angstroms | 1.26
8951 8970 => -0.27 angstroms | 1.26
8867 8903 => -0.37 angstroms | 1.27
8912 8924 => -0.68 angstroms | 1.32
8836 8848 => 0.18 angstroms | 1.26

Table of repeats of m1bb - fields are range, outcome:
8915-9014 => 1.25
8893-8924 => 1.28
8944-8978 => 1.25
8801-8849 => 1.25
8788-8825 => 1.25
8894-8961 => 1.27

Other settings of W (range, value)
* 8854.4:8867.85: 1.23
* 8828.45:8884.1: 1.26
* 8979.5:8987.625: 1.22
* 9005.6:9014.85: 1.22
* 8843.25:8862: 1.25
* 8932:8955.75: 1.25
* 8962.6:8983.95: 1.23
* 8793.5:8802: 1.28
